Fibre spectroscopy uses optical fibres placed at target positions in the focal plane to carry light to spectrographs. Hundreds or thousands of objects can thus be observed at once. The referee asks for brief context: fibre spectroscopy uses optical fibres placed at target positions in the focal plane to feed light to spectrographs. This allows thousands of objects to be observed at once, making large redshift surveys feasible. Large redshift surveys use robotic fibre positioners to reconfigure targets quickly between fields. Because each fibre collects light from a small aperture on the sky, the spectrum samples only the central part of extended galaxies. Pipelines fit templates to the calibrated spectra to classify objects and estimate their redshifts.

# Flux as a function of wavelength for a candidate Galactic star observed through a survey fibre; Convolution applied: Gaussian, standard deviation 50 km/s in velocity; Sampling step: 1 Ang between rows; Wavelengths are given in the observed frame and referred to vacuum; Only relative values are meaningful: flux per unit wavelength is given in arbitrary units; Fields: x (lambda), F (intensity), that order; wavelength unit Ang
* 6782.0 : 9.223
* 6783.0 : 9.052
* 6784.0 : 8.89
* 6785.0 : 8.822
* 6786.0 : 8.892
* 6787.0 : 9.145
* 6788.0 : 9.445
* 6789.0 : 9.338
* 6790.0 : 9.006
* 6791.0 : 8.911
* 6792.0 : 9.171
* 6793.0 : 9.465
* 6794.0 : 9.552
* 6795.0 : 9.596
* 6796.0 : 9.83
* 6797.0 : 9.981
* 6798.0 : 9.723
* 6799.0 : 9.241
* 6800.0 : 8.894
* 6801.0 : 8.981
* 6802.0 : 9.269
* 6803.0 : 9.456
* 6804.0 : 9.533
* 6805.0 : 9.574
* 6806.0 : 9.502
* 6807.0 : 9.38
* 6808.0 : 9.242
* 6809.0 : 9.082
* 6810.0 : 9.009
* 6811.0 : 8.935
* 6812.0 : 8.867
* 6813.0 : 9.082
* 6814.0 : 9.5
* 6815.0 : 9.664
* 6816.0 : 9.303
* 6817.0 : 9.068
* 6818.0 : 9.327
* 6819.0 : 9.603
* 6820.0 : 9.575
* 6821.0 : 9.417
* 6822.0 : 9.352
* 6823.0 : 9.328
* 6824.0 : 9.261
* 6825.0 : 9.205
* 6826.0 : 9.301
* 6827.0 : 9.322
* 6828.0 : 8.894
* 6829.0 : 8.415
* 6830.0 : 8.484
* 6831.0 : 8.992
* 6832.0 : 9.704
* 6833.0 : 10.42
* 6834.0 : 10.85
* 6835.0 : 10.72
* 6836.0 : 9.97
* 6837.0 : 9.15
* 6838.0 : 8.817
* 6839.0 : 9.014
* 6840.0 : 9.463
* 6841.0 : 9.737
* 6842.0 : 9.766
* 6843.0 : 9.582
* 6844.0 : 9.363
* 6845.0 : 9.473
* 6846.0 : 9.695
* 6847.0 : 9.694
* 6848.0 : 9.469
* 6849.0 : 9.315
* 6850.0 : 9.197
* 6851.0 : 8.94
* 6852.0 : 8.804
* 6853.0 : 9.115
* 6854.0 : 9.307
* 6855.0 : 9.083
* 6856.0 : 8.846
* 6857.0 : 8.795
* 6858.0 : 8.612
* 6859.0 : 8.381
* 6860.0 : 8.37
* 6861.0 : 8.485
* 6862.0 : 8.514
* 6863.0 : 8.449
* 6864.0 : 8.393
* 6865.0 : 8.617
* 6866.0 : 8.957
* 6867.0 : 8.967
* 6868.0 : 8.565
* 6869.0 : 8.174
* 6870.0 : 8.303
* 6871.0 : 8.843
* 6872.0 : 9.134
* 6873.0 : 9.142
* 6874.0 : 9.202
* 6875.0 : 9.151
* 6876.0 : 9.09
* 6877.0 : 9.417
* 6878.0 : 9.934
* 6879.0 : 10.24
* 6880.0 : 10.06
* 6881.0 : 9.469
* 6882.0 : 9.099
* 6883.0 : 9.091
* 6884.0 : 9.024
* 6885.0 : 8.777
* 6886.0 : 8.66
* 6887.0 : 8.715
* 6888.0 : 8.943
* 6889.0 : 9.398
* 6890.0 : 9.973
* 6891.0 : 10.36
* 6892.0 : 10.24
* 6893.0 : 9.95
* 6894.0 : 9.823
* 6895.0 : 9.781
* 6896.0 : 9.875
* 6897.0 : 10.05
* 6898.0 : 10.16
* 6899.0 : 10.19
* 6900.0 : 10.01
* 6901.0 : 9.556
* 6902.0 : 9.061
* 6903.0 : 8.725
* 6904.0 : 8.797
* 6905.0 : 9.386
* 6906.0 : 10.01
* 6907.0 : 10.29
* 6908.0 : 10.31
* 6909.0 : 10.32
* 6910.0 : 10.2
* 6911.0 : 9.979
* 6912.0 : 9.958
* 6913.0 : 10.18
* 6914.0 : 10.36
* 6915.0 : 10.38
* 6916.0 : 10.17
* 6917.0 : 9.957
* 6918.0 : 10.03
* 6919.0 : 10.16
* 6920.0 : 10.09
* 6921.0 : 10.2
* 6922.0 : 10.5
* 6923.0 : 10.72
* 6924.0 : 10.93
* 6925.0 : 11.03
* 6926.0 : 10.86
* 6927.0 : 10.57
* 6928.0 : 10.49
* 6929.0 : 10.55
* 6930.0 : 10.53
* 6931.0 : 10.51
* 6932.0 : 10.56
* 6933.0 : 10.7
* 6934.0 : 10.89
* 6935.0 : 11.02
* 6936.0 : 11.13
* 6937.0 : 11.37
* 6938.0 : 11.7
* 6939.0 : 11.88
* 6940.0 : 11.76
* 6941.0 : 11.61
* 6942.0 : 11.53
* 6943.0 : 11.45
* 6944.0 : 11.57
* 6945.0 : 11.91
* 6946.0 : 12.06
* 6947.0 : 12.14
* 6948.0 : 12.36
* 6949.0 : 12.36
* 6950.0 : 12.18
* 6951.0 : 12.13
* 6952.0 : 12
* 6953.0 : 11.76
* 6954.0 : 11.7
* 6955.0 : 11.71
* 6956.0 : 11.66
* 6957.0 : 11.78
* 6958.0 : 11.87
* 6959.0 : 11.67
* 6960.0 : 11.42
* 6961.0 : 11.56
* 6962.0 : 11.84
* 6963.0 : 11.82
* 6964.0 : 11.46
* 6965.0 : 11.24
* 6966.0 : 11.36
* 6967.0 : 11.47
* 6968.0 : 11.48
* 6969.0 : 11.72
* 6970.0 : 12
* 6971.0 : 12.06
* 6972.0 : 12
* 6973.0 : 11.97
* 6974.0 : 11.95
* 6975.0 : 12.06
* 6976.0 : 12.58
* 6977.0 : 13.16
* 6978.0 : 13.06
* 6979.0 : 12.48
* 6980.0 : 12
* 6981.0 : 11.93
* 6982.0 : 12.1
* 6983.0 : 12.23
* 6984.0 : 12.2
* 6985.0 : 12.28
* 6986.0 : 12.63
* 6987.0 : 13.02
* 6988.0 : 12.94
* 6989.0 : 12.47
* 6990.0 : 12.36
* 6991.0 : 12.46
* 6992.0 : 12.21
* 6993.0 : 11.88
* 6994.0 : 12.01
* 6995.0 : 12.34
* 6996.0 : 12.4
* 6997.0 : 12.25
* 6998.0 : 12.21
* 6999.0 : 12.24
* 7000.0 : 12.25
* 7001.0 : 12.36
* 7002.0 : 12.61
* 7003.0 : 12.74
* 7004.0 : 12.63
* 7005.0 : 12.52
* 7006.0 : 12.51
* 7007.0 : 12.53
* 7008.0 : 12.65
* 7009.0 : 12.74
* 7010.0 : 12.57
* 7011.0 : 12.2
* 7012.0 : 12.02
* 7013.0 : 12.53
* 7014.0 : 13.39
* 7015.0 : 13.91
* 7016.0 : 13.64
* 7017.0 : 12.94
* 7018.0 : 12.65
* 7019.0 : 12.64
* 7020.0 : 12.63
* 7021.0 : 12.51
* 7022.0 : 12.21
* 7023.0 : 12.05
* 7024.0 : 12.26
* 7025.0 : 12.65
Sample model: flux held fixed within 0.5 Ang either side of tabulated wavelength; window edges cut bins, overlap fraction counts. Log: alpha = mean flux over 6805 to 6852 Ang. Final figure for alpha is 9.38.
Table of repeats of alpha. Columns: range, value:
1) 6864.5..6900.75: 9.37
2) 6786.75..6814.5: 9.31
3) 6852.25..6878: 8.82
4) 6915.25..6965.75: 11.3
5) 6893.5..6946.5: 10.5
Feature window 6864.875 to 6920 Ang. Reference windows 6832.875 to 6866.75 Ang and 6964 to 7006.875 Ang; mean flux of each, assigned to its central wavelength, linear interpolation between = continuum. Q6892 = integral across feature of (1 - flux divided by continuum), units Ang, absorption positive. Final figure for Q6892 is 3.3 Ang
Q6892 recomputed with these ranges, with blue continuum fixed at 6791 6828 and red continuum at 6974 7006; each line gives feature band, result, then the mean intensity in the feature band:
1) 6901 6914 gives 1.4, 9.78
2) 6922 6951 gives 0.5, 11.3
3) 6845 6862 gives 1.8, 9.01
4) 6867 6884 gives 2.1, 9.17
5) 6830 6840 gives 0.1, 9.66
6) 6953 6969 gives 0.4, 11.6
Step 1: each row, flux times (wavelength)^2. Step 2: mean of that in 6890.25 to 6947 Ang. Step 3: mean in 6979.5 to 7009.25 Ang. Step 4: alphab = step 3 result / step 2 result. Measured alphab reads 1.2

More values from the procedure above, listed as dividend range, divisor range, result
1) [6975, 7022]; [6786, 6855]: 1.41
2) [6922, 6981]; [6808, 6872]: 1.31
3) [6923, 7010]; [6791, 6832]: 1.34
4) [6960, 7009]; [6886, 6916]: 1.27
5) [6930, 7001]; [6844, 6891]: 1.35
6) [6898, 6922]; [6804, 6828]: 1.10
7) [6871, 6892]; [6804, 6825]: 1.02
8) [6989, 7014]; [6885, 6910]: 1.32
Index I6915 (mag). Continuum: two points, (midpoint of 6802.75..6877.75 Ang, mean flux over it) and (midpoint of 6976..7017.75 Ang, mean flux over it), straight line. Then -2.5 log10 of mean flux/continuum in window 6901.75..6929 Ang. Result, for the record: 0.066 mag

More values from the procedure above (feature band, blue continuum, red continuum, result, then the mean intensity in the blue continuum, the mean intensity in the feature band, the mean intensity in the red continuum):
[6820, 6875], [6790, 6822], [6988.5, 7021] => 0.10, 9.34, 9.14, 12.5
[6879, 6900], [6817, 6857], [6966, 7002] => 0.09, 9.37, 9.61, 12.2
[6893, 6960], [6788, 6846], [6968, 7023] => 0.05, 9.38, 10.8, 12.4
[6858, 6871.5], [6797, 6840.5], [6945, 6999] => 0.19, 9.35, 8.54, 12.1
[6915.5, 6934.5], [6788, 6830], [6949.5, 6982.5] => 0.07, 9.29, 10.5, 11.9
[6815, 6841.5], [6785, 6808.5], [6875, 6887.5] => -0.01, 9.34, 9.42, 9.29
